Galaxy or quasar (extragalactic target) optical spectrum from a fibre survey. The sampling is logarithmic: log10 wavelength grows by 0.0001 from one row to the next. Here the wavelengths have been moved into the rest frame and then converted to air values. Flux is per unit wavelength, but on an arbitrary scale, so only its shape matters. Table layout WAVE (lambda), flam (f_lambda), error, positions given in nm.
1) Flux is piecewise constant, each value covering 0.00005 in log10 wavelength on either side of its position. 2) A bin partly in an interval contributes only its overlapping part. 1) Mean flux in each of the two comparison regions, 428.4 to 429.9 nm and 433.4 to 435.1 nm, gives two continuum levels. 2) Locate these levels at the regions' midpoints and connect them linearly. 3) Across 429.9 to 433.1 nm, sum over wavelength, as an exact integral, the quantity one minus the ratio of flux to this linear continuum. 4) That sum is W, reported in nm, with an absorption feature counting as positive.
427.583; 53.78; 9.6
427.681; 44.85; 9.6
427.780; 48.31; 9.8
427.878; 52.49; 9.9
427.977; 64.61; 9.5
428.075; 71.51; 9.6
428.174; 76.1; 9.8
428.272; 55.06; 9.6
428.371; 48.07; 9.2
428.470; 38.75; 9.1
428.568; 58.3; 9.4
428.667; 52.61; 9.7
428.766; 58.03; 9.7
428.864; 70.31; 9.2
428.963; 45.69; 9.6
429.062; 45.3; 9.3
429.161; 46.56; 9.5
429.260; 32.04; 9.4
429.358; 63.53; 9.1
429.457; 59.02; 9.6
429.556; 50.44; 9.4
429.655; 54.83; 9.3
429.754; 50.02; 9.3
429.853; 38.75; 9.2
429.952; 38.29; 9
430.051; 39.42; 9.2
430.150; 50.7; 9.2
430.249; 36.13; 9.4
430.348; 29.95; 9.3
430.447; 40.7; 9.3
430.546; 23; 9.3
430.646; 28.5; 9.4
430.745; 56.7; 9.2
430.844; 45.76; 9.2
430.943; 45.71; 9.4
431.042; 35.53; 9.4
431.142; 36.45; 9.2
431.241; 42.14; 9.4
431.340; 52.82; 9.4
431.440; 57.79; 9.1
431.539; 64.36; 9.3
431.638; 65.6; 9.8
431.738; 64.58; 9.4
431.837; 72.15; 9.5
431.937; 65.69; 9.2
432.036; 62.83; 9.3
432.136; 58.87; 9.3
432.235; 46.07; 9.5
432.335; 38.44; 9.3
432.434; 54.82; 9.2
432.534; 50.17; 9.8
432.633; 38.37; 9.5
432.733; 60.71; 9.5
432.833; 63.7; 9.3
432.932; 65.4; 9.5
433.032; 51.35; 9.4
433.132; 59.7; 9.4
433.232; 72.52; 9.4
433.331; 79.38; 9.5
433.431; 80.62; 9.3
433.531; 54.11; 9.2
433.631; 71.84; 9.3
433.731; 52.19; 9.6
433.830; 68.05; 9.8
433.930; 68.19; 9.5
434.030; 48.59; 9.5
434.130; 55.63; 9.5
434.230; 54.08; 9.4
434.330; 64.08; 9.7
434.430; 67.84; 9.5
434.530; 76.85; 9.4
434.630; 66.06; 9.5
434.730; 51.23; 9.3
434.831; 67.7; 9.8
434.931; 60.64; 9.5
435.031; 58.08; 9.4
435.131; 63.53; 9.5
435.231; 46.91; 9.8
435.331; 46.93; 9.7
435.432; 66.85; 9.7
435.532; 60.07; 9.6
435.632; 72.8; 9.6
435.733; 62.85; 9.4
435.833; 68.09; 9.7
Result 0.39 nm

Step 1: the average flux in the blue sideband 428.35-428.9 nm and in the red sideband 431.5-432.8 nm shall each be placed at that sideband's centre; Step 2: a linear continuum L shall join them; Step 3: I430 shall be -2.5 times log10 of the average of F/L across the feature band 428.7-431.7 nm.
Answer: 0.18 mag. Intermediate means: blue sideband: 54.3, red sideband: 57.1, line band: 46.9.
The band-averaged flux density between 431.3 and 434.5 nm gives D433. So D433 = 60.5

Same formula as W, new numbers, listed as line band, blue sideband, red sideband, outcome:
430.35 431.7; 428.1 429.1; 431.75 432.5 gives 0.27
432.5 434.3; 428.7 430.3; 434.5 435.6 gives -0.13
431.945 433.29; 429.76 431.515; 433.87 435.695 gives -0.14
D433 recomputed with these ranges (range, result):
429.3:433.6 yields 52.3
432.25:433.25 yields 54.6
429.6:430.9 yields 41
